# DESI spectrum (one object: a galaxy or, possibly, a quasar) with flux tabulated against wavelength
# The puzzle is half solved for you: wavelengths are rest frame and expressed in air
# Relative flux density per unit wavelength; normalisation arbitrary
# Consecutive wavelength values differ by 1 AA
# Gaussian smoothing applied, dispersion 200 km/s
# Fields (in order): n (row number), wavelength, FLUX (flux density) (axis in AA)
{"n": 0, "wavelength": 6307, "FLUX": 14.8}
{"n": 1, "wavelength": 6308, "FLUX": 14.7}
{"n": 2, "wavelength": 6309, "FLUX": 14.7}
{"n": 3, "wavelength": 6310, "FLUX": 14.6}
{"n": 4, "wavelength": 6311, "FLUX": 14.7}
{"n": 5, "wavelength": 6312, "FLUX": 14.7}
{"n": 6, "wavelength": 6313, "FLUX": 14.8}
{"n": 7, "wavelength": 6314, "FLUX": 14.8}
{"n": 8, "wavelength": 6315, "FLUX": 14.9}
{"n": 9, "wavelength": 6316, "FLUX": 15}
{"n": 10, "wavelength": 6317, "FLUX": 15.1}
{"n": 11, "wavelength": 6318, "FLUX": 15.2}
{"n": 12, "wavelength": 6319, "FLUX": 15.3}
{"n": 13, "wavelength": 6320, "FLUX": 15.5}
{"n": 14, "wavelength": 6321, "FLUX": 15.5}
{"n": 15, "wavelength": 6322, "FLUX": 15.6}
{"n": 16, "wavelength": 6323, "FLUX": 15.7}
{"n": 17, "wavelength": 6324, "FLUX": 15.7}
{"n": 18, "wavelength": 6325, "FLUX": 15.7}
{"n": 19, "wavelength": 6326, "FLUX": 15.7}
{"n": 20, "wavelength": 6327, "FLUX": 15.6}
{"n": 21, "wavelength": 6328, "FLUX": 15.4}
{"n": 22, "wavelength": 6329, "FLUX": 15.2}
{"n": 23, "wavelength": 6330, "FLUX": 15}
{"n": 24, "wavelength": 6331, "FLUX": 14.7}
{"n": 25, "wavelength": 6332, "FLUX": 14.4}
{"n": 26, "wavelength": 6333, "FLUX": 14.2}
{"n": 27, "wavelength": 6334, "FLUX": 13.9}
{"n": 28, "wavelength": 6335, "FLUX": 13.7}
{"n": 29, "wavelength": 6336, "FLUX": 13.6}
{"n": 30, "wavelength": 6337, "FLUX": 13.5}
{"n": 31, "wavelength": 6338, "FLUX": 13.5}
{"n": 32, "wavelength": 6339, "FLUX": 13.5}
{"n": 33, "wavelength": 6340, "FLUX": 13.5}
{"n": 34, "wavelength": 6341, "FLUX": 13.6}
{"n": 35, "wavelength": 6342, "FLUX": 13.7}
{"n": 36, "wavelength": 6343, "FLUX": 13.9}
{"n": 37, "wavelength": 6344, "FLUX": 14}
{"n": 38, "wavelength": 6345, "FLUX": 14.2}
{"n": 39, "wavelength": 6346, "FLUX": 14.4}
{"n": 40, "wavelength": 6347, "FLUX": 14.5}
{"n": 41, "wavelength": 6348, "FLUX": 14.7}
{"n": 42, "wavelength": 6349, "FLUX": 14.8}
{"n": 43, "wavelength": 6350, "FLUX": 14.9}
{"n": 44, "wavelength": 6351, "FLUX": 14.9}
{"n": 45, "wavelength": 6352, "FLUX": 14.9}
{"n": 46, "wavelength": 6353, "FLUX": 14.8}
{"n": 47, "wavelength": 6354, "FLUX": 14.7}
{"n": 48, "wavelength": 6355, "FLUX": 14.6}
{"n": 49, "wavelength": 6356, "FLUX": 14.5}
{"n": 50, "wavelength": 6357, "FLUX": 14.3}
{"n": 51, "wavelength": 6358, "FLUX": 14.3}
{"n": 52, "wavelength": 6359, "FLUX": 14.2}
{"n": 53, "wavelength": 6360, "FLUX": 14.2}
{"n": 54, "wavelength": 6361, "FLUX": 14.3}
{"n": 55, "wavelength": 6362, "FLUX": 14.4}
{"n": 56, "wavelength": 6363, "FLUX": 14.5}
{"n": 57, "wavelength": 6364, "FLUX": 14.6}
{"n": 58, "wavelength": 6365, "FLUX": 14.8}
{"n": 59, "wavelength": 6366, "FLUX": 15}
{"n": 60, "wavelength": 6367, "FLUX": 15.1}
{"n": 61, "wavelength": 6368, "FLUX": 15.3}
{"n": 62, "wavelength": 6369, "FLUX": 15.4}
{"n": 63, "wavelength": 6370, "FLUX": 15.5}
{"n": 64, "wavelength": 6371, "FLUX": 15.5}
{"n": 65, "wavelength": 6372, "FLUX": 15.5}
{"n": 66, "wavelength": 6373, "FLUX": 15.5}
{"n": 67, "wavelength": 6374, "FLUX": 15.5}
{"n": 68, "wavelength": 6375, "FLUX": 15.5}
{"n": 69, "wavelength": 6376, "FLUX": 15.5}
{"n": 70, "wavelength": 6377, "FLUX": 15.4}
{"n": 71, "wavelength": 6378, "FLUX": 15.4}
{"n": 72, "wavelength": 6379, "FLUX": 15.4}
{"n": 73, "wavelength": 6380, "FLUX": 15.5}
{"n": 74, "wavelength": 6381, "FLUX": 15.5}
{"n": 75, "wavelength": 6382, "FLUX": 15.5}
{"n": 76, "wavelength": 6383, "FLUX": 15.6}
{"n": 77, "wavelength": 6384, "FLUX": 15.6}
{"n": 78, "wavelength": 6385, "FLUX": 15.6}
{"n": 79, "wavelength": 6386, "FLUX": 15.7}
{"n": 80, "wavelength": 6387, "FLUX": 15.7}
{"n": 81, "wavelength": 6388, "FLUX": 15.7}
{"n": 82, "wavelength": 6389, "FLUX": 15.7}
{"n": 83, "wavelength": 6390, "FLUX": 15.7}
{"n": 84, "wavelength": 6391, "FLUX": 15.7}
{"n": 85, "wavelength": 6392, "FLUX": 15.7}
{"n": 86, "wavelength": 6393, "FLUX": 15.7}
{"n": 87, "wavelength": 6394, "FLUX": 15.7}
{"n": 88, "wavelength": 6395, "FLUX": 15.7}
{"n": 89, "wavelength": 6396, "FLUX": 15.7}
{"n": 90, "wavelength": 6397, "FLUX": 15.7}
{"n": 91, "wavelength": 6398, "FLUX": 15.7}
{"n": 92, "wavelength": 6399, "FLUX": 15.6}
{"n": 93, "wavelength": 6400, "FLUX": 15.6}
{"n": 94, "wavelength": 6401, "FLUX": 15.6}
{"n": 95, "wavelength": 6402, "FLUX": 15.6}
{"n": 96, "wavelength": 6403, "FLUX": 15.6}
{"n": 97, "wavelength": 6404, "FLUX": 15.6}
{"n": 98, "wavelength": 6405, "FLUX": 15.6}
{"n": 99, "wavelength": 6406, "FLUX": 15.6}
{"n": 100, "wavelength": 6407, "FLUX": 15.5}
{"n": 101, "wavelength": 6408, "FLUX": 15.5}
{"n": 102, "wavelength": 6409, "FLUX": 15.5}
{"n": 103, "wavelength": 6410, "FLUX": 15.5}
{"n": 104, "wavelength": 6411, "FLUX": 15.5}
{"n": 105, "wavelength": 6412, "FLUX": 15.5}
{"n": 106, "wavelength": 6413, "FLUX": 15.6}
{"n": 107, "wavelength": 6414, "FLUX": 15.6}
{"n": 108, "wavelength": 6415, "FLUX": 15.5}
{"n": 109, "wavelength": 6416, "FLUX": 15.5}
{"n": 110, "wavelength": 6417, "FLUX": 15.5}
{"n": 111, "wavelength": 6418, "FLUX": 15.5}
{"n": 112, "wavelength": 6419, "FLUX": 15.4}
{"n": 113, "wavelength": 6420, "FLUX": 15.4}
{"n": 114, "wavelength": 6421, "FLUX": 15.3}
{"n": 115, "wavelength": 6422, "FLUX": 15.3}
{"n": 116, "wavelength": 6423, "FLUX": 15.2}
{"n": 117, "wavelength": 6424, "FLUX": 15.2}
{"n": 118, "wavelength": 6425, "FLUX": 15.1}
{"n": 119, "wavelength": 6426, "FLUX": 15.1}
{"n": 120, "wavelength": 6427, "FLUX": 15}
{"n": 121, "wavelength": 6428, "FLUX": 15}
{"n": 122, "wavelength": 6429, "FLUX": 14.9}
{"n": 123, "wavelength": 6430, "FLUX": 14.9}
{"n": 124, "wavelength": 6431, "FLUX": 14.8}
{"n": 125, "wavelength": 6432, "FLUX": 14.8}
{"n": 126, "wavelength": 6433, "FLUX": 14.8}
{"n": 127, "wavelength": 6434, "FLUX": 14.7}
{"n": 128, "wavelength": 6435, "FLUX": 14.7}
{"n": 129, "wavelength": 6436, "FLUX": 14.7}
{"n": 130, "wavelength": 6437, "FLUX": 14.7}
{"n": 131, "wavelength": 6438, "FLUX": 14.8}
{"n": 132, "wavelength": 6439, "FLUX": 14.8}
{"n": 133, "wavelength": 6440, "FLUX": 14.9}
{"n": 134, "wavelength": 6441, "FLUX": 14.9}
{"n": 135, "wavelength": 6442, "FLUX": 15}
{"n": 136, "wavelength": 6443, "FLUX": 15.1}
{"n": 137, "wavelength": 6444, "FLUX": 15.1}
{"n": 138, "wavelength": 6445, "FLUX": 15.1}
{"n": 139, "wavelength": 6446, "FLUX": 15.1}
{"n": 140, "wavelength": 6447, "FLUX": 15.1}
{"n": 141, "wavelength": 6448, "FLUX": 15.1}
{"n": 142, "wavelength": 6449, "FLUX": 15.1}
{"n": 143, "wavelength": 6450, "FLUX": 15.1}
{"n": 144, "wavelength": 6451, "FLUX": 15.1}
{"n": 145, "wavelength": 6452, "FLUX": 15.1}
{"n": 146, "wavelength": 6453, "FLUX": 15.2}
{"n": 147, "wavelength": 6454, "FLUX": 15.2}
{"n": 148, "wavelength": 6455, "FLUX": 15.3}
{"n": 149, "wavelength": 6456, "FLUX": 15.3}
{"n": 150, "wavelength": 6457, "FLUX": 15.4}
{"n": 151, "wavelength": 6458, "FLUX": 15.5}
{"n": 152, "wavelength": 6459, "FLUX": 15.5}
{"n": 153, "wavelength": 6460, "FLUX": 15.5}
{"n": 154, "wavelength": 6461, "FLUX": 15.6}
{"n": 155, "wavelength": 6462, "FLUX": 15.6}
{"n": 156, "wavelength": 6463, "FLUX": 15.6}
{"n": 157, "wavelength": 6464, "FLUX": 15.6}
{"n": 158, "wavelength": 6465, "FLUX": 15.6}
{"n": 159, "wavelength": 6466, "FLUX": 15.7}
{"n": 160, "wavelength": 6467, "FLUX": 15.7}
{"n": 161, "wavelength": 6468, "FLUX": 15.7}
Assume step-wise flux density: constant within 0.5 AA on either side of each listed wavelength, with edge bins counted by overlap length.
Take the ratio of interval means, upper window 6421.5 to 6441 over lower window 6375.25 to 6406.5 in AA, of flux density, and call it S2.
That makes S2 0.96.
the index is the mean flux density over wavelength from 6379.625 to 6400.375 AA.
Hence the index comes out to 15.6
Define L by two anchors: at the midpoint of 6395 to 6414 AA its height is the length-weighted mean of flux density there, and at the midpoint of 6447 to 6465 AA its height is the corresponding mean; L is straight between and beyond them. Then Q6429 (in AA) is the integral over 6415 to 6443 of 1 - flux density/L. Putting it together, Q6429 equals 0.8 AA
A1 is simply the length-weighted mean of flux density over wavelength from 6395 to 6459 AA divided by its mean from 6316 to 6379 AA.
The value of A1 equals 1.0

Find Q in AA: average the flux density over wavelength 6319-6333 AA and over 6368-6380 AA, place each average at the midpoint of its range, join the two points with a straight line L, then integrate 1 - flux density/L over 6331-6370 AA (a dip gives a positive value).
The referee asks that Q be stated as 2.6 AA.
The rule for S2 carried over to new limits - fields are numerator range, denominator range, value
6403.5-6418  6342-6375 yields 1.05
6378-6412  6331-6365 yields 1.10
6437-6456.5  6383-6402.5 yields 0.96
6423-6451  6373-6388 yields 0.96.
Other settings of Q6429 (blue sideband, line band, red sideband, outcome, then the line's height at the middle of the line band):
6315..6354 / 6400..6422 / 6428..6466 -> -0.8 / 15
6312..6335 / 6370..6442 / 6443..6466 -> -0.7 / 15.2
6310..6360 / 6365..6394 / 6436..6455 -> -1.4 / 14.8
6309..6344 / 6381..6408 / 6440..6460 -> -1.2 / 15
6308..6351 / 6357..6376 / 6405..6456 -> -0.1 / 14.8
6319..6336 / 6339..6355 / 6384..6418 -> 0.9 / 15.2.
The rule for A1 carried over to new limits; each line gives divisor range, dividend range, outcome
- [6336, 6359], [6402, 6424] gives 1.09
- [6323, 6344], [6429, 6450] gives 1.03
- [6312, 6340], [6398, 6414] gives 1.05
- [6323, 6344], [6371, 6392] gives 1.08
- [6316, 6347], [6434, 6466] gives 1.04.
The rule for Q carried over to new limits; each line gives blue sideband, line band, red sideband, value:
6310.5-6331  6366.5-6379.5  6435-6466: -0.2 AA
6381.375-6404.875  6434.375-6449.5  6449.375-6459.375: 0.4 AA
